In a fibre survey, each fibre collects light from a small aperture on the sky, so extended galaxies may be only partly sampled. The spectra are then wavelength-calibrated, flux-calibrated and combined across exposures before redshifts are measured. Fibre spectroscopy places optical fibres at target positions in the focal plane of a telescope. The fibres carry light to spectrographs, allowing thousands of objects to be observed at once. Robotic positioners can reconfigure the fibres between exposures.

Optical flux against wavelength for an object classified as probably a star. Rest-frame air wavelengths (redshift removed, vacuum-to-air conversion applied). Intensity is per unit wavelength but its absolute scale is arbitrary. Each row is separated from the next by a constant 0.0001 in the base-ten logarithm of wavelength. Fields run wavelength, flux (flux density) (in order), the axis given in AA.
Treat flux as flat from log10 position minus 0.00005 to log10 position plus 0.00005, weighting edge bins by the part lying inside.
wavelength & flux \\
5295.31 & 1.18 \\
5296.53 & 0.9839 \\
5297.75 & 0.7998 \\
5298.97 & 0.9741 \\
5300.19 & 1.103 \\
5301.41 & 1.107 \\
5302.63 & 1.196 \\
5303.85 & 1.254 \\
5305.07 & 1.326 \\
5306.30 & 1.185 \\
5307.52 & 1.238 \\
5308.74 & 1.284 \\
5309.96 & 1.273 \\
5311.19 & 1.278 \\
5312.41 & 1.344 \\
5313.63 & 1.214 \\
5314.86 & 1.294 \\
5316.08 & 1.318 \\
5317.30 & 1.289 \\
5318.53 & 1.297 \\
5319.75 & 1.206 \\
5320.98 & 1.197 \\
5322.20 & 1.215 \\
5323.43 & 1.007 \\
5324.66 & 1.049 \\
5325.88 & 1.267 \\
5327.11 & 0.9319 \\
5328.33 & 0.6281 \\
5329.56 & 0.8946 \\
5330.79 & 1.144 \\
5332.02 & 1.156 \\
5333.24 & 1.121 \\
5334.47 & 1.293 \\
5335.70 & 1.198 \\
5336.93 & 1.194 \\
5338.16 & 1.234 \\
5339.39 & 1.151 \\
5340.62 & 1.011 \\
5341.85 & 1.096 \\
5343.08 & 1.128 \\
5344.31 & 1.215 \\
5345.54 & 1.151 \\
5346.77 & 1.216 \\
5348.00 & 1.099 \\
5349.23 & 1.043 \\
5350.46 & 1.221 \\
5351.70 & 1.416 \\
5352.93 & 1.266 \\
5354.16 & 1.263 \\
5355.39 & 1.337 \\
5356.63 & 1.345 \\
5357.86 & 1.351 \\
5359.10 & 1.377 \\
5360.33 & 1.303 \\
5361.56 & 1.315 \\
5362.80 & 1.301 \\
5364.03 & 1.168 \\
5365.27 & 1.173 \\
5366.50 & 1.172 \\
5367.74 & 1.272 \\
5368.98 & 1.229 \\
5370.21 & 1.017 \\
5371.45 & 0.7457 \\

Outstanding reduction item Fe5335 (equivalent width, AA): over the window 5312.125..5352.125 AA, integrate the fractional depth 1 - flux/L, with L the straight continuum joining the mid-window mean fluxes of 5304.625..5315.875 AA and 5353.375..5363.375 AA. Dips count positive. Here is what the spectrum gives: 4.28 AA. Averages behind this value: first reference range 1.27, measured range 1.16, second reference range 1.32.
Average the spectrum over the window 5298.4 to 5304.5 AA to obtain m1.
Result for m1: 1.13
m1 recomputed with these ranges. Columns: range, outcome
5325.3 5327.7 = 1.1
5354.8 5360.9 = 1.34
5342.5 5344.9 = 1.17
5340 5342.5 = 1.05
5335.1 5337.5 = 1.2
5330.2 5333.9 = 1.14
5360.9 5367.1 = 1.23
